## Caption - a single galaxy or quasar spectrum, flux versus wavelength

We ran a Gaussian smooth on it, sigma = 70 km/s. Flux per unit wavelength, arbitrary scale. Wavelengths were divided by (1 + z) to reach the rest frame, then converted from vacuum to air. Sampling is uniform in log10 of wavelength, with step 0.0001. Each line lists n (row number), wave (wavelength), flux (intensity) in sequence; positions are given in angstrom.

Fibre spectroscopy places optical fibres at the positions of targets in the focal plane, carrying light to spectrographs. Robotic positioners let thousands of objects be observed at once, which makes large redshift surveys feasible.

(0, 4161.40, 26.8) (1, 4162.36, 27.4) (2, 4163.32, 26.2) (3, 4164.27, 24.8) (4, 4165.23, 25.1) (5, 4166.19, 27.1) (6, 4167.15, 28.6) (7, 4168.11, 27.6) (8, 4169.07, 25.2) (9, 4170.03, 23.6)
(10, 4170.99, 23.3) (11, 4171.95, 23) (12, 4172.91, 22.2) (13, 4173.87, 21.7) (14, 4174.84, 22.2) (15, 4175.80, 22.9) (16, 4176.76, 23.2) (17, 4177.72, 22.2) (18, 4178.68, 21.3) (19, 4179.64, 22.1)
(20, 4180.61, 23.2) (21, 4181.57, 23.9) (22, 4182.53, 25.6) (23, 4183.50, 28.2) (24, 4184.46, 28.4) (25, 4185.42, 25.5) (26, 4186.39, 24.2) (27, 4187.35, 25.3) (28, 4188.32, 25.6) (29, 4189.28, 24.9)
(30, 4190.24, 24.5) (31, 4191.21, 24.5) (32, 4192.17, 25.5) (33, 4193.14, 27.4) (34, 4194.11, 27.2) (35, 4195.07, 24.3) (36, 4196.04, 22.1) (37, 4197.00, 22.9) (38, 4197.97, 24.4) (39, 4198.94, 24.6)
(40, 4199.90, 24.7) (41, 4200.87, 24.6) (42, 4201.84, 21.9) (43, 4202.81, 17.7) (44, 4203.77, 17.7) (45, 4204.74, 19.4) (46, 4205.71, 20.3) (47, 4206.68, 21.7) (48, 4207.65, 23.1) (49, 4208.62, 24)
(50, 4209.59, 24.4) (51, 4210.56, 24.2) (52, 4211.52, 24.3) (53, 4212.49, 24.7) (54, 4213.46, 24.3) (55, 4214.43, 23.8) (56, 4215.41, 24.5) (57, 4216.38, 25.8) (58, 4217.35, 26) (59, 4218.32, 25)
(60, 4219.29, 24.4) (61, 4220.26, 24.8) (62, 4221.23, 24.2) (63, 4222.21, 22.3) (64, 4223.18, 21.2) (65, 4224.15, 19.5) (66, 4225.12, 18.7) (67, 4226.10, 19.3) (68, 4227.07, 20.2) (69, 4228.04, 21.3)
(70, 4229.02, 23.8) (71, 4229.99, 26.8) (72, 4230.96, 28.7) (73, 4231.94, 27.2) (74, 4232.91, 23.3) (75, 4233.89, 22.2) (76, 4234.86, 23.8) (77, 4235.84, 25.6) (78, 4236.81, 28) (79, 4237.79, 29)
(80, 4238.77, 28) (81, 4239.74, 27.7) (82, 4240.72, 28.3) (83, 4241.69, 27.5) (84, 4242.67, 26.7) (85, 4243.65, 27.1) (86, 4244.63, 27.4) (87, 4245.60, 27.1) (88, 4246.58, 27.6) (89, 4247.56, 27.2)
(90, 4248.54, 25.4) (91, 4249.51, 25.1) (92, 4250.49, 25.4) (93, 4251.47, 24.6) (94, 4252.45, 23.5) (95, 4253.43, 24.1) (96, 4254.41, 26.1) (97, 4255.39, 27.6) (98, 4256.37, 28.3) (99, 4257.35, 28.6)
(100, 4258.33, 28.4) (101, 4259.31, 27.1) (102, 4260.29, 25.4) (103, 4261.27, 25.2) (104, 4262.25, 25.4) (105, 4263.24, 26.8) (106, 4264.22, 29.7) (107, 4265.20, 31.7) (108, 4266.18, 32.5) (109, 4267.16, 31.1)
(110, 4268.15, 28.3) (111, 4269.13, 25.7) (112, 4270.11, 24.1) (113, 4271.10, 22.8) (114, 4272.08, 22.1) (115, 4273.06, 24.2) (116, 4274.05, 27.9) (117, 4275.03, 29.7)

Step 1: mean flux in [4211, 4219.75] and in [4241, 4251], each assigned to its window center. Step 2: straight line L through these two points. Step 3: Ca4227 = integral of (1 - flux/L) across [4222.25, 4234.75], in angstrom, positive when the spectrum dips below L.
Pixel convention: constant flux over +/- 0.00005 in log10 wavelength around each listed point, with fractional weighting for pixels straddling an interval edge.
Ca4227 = 1.42 angstrom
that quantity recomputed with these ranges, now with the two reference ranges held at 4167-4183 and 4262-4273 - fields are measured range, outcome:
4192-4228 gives 2.7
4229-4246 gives -0.4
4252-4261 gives 0.1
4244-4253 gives 0.2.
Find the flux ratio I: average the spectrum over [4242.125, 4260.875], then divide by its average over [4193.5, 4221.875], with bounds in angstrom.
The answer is 1.1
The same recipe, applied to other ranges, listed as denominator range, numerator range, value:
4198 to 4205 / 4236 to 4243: 1.28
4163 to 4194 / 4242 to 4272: 1.09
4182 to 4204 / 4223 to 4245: 1.02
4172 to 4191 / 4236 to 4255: 1.11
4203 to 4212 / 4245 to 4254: 1.16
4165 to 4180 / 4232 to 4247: 1.12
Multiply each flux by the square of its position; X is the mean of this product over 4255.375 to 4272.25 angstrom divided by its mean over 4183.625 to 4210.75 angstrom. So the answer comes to 1.19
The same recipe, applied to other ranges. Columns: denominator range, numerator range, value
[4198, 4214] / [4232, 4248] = 1.20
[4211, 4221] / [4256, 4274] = 1.12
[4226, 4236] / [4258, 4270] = 1.19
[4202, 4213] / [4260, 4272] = 1.27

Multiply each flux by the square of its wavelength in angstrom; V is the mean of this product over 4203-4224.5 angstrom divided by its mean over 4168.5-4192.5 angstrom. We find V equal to 0.97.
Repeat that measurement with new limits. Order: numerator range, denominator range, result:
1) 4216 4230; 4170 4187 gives 0.98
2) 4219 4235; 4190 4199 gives 0.95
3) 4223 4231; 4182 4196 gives 0.87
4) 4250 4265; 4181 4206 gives 1.14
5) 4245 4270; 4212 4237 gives 1.16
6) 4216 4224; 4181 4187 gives 0.94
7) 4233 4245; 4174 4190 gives 1.13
